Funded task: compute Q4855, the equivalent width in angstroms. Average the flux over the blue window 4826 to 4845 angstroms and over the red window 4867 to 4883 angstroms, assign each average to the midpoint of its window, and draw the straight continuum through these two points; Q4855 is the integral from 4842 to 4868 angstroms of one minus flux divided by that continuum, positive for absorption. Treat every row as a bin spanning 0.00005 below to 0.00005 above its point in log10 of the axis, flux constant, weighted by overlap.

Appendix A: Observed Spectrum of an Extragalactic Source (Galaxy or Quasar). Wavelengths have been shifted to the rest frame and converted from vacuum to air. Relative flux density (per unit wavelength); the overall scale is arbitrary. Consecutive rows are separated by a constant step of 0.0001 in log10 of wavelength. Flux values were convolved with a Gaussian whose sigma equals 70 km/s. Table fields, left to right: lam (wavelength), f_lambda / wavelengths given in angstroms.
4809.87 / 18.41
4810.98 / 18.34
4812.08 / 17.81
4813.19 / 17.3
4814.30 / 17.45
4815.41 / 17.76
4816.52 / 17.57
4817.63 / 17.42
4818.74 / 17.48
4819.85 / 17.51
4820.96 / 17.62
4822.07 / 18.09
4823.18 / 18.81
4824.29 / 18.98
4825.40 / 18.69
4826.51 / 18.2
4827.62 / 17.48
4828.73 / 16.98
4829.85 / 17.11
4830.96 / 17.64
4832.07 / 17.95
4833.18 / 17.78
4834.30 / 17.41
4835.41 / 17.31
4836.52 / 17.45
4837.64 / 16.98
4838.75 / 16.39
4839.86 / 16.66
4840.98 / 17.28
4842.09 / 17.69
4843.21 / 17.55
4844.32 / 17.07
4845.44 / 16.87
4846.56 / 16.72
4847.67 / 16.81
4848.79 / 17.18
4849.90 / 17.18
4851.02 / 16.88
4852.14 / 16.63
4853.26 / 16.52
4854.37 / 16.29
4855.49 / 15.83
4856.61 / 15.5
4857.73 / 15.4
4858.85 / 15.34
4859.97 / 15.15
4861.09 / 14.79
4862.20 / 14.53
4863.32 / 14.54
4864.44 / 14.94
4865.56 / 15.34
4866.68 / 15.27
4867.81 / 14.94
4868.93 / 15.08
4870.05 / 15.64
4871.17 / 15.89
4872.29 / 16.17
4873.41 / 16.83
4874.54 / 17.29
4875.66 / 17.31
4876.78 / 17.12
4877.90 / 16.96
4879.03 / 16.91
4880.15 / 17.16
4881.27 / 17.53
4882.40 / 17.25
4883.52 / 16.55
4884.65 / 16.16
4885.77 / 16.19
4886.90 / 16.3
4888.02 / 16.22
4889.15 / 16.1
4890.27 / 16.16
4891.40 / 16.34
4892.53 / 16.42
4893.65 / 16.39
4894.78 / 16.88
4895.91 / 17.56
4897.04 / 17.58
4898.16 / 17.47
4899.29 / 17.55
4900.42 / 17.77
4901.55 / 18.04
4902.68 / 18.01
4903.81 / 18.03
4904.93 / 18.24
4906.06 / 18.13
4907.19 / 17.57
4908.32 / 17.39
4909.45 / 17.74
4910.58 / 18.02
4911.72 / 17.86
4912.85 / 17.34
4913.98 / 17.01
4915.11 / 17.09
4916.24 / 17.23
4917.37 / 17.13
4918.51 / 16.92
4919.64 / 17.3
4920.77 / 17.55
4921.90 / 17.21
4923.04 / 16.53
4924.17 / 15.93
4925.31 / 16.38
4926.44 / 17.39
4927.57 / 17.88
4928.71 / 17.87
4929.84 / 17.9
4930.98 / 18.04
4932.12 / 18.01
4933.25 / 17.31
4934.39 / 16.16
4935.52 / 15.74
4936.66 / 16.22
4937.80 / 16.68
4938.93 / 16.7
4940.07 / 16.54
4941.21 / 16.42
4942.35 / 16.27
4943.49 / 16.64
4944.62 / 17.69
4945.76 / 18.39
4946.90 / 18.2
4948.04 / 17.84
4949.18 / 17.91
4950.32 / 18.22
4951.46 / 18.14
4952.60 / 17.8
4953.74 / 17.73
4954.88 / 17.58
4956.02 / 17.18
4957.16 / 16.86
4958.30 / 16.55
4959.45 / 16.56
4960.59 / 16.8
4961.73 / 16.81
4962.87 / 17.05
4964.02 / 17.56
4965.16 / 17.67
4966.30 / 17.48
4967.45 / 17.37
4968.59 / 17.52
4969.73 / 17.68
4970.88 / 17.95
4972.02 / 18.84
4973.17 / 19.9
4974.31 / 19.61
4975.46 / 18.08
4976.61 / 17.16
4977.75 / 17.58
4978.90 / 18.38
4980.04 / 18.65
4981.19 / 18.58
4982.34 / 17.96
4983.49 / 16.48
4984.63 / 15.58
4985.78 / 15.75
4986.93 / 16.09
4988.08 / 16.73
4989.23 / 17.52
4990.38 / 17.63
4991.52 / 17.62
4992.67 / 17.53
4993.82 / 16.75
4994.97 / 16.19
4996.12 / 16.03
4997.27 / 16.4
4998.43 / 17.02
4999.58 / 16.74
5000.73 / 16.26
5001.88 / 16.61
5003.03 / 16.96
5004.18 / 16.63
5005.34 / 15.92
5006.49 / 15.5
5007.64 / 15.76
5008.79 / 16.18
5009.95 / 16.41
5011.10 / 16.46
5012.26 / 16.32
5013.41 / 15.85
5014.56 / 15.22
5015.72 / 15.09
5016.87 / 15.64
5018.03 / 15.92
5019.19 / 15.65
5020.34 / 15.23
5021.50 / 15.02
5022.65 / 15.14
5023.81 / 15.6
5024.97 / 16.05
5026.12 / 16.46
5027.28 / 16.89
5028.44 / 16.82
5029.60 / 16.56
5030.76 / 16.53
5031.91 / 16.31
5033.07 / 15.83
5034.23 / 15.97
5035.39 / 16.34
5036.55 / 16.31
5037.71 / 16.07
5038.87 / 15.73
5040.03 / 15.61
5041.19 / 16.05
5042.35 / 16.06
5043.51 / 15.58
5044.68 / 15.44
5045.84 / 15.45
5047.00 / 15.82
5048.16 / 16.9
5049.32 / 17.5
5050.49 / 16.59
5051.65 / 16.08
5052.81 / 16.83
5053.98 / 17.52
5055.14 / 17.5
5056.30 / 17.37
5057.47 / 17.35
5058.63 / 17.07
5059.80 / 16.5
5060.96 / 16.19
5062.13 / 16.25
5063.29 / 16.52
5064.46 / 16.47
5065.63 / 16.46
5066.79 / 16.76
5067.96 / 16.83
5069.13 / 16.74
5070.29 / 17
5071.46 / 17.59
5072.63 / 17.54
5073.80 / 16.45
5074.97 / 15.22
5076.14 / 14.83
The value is 1.4 angstroms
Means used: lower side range 17.3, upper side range 16.6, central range 16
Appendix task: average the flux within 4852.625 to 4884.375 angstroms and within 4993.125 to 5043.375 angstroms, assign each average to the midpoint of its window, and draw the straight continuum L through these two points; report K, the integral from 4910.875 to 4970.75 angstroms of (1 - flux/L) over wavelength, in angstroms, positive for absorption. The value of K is -4.4 angstroms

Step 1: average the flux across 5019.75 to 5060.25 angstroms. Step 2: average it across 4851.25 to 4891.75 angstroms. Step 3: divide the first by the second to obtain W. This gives 1.01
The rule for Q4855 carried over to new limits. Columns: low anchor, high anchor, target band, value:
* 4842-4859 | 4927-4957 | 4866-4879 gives 0.4 angstroms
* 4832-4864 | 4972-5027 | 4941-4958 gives -0.9 angstroms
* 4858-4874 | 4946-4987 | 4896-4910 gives -1.4 angstroms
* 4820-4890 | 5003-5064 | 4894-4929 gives -1.9 angstroms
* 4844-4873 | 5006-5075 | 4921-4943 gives -1.2 angstroms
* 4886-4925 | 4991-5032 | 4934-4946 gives 0.2 angstroms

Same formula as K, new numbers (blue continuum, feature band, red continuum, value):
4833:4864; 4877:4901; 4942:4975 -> 0.1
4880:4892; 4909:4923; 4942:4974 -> -0.3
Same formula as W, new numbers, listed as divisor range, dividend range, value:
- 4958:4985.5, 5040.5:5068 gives 0.94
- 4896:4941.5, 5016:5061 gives 0.94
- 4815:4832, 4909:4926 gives 0.96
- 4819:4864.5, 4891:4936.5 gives 1.02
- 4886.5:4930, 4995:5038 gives 0.93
